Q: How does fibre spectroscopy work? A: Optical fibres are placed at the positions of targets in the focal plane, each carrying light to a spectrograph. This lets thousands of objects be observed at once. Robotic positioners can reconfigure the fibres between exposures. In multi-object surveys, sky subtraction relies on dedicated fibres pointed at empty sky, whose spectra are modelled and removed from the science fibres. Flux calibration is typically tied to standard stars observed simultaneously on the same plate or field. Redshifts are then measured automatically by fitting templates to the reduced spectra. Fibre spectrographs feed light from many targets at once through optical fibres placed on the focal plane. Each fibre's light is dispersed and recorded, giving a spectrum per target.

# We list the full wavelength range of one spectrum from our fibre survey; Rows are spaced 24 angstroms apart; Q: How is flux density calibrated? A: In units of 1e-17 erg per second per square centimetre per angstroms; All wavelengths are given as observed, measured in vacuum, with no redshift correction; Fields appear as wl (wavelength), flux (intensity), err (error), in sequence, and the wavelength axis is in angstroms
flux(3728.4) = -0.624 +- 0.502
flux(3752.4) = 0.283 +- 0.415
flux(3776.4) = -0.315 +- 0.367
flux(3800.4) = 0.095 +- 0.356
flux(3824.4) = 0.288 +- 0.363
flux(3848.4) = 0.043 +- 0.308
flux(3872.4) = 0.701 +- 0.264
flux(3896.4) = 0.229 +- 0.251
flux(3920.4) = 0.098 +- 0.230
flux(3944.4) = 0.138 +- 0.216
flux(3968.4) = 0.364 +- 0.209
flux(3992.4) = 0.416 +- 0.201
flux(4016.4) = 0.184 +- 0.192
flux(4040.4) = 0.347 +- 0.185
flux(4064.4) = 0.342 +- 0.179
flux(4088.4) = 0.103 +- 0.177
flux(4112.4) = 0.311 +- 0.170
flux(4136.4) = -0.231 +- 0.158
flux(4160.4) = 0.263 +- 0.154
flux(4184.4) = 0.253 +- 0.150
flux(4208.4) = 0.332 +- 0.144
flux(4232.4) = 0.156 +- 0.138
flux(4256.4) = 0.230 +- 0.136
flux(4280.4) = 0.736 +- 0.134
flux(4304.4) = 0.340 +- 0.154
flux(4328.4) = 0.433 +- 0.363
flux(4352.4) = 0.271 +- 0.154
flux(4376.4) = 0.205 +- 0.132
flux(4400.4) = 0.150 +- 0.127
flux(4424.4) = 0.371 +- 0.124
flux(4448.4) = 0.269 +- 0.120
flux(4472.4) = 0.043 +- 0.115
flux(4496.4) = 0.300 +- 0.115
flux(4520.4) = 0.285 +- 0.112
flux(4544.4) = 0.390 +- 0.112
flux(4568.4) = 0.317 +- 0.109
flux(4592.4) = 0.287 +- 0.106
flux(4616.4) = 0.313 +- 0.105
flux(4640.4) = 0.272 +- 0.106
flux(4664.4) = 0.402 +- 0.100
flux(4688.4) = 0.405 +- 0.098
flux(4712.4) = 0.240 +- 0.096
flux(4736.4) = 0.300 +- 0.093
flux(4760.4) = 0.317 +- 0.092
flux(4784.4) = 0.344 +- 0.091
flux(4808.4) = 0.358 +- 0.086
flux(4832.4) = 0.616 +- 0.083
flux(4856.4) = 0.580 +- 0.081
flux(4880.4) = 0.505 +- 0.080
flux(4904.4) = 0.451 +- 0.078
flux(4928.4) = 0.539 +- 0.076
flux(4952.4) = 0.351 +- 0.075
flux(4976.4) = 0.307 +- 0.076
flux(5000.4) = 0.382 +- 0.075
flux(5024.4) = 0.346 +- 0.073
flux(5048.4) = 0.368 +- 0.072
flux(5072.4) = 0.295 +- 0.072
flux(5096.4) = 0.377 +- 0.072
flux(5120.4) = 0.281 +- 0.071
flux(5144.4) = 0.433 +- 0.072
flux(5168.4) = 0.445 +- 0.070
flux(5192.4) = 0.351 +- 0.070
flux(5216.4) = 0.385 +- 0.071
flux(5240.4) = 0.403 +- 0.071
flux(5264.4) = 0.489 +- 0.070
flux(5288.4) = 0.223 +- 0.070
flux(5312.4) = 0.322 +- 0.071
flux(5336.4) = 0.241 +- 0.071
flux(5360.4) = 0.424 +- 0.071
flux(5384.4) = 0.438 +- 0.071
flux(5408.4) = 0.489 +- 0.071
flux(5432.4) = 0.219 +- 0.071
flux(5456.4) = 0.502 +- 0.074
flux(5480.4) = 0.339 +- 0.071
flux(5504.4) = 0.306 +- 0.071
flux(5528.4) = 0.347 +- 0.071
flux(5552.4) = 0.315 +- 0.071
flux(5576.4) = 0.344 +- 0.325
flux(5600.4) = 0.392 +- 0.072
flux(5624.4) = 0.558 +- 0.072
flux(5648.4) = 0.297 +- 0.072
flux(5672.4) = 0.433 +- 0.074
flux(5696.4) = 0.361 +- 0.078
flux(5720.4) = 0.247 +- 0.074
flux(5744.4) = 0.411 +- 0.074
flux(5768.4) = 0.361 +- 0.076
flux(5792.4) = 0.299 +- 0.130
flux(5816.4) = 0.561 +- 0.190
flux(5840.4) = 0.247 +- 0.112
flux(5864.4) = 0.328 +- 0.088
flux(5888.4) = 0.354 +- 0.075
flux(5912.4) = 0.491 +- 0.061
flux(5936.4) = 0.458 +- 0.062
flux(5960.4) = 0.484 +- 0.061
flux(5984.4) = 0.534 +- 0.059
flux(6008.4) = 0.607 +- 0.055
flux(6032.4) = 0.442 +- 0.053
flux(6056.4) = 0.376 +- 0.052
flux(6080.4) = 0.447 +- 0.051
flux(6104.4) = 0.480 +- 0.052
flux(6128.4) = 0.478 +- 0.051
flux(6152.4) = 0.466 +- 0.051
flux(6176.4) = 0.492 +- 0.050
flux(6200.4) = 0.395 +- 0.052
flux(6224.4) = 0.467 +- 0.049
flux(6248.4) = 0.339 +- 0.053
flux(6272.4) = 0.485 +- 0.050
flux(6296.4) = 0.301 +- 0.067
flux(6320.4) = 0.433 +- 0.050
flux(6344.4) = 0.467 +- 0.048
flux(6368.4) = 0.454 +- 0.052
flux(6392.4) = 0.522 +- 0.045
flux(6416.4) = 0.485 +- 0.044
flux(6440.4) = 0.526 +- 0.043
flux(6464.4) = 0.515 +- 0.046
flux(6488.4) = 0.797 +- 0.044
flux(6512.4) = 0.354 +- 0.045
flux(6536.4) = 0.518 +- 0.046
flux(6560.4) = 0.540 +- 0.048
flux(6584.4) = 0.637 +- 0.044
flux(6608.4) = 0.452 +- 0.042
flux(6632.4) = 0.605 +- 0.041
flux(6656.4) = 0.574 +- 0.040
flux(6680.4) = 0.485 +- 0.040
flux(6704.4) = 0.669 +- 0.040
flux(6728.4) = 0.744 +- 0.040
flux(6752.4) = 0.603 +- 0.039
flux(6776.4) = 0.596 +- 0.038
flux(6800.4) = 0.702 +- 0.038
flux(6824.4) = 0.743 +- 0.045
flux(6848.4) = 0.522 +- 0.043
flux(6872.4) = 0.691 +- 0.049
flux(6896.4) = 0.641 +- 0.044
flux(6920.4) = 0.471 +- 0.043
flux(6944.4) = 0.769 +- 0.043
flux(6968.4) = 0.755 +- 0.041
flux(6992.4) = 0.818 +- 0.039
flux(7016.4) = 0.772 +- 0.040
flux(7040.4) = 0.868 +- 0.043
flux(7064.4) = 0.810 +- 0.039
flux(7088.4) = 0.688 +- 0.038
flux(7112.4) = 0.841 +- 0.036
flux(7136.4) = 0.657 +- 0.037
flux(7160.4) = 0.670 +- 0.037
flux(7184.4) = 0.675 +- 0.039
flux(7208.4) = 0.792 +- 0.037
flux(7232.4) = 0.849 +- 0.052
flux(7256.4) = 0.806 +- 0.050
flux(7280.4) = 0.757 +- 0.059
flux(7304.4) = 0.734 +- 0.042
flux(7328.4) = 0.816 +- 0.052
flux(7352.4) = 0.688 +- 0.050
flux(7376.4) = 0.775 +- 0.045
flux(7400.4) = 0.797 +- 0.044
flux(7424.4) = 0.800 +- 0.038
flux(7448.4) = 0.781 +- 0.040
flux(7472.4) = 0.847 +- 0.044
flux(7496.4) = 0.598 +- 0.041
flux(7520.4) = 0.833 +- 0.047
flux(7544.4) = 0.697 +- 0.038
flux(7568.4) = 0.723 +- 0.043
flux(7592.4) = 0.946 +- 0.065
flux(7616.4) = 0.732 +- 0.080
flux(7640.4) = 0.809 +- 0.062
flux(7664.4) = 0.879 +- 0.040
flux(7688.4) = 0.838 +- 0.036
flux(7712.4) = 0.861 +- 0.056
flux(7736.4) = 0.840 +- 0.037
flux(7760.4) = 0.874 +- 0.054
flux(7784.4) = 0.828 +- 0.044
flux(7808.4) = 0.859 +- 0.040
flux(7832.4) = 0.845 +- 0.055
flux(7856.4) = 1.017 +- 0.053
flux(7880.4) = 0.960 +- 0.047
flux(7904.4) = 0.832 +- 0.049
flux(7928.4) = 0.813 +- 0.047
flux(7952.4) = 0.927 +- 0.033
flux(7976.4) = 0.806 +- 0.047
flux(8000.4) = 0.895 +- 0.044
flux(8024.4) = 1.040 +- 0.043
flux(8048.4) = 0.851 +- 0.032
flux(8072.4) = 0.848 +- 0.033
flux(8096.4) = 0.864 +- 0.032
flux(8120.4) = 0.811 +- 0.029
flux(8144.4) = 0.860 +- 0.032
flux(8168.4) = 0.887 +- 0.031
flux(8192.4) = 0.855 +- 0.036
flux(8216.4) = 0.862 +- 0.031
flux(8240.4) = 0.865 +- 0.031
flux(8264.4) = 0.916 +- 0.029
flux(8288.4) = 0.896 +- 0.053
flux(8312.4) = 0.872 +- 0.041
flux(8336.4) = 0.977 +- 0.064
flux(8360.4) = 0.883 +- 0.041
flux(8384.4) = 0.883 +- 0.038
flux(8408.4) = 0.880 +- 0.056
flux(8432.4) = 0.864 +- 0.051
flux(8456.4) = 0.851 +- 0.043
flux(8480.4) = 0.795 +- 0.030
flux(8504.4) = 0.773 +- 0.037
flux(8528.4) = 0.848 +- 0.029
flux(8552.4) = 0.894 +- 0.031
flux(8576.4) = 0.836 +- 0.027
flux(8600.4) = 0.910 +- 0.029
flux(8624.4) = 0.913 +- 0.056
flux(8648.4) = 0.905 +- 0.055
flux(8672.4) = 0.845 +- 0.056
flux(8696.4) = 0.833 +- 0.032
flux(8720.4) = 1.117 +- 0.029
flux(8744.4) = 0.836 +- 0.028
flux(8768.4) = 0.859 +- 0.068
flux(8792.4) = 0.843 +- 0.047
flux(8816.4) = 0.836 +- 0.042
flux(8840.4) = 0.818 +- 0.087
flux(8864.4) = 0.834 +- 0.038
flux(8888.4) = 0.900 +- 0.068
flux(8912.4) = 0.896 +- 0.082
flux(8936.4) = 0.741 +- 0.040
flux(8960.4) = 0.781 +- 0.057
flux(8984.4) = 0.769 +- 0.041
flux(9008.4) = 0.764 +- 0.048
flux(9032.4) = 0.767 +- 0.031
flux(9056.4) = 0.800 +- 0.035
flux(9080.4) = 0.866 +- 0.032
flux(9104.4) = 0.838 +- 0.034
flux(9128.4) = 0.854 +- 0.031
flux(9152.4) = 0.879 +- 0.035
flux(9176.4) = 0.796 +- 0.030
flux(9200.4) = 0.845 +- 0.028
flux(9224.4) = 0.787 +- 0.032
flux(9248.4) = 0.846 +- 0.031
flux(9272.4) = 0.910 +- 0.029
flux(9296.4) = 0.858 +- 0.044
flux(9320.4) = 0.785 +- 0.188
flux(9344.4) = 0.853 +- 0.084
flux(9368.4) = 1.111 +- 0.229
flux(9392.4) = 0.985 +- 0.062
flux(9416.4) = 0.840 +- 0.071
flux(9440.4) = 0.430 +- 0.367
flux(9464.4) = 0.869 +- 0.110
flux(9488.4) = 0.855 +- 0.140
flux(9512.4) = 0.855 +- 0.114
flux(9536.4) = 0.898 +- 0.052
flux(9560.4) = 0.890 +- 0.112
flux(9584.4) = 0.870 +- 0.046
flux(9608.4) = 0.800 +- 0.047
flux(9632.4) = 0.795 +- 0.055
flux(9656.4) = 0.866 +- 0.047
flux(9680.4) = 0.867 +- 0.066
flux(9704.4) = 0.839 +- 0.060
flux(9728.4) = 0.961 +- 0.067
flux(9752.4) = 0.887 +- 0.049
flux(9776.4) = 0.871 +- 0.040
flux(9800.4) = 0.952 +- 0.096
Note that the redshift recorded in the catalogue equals 0.74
